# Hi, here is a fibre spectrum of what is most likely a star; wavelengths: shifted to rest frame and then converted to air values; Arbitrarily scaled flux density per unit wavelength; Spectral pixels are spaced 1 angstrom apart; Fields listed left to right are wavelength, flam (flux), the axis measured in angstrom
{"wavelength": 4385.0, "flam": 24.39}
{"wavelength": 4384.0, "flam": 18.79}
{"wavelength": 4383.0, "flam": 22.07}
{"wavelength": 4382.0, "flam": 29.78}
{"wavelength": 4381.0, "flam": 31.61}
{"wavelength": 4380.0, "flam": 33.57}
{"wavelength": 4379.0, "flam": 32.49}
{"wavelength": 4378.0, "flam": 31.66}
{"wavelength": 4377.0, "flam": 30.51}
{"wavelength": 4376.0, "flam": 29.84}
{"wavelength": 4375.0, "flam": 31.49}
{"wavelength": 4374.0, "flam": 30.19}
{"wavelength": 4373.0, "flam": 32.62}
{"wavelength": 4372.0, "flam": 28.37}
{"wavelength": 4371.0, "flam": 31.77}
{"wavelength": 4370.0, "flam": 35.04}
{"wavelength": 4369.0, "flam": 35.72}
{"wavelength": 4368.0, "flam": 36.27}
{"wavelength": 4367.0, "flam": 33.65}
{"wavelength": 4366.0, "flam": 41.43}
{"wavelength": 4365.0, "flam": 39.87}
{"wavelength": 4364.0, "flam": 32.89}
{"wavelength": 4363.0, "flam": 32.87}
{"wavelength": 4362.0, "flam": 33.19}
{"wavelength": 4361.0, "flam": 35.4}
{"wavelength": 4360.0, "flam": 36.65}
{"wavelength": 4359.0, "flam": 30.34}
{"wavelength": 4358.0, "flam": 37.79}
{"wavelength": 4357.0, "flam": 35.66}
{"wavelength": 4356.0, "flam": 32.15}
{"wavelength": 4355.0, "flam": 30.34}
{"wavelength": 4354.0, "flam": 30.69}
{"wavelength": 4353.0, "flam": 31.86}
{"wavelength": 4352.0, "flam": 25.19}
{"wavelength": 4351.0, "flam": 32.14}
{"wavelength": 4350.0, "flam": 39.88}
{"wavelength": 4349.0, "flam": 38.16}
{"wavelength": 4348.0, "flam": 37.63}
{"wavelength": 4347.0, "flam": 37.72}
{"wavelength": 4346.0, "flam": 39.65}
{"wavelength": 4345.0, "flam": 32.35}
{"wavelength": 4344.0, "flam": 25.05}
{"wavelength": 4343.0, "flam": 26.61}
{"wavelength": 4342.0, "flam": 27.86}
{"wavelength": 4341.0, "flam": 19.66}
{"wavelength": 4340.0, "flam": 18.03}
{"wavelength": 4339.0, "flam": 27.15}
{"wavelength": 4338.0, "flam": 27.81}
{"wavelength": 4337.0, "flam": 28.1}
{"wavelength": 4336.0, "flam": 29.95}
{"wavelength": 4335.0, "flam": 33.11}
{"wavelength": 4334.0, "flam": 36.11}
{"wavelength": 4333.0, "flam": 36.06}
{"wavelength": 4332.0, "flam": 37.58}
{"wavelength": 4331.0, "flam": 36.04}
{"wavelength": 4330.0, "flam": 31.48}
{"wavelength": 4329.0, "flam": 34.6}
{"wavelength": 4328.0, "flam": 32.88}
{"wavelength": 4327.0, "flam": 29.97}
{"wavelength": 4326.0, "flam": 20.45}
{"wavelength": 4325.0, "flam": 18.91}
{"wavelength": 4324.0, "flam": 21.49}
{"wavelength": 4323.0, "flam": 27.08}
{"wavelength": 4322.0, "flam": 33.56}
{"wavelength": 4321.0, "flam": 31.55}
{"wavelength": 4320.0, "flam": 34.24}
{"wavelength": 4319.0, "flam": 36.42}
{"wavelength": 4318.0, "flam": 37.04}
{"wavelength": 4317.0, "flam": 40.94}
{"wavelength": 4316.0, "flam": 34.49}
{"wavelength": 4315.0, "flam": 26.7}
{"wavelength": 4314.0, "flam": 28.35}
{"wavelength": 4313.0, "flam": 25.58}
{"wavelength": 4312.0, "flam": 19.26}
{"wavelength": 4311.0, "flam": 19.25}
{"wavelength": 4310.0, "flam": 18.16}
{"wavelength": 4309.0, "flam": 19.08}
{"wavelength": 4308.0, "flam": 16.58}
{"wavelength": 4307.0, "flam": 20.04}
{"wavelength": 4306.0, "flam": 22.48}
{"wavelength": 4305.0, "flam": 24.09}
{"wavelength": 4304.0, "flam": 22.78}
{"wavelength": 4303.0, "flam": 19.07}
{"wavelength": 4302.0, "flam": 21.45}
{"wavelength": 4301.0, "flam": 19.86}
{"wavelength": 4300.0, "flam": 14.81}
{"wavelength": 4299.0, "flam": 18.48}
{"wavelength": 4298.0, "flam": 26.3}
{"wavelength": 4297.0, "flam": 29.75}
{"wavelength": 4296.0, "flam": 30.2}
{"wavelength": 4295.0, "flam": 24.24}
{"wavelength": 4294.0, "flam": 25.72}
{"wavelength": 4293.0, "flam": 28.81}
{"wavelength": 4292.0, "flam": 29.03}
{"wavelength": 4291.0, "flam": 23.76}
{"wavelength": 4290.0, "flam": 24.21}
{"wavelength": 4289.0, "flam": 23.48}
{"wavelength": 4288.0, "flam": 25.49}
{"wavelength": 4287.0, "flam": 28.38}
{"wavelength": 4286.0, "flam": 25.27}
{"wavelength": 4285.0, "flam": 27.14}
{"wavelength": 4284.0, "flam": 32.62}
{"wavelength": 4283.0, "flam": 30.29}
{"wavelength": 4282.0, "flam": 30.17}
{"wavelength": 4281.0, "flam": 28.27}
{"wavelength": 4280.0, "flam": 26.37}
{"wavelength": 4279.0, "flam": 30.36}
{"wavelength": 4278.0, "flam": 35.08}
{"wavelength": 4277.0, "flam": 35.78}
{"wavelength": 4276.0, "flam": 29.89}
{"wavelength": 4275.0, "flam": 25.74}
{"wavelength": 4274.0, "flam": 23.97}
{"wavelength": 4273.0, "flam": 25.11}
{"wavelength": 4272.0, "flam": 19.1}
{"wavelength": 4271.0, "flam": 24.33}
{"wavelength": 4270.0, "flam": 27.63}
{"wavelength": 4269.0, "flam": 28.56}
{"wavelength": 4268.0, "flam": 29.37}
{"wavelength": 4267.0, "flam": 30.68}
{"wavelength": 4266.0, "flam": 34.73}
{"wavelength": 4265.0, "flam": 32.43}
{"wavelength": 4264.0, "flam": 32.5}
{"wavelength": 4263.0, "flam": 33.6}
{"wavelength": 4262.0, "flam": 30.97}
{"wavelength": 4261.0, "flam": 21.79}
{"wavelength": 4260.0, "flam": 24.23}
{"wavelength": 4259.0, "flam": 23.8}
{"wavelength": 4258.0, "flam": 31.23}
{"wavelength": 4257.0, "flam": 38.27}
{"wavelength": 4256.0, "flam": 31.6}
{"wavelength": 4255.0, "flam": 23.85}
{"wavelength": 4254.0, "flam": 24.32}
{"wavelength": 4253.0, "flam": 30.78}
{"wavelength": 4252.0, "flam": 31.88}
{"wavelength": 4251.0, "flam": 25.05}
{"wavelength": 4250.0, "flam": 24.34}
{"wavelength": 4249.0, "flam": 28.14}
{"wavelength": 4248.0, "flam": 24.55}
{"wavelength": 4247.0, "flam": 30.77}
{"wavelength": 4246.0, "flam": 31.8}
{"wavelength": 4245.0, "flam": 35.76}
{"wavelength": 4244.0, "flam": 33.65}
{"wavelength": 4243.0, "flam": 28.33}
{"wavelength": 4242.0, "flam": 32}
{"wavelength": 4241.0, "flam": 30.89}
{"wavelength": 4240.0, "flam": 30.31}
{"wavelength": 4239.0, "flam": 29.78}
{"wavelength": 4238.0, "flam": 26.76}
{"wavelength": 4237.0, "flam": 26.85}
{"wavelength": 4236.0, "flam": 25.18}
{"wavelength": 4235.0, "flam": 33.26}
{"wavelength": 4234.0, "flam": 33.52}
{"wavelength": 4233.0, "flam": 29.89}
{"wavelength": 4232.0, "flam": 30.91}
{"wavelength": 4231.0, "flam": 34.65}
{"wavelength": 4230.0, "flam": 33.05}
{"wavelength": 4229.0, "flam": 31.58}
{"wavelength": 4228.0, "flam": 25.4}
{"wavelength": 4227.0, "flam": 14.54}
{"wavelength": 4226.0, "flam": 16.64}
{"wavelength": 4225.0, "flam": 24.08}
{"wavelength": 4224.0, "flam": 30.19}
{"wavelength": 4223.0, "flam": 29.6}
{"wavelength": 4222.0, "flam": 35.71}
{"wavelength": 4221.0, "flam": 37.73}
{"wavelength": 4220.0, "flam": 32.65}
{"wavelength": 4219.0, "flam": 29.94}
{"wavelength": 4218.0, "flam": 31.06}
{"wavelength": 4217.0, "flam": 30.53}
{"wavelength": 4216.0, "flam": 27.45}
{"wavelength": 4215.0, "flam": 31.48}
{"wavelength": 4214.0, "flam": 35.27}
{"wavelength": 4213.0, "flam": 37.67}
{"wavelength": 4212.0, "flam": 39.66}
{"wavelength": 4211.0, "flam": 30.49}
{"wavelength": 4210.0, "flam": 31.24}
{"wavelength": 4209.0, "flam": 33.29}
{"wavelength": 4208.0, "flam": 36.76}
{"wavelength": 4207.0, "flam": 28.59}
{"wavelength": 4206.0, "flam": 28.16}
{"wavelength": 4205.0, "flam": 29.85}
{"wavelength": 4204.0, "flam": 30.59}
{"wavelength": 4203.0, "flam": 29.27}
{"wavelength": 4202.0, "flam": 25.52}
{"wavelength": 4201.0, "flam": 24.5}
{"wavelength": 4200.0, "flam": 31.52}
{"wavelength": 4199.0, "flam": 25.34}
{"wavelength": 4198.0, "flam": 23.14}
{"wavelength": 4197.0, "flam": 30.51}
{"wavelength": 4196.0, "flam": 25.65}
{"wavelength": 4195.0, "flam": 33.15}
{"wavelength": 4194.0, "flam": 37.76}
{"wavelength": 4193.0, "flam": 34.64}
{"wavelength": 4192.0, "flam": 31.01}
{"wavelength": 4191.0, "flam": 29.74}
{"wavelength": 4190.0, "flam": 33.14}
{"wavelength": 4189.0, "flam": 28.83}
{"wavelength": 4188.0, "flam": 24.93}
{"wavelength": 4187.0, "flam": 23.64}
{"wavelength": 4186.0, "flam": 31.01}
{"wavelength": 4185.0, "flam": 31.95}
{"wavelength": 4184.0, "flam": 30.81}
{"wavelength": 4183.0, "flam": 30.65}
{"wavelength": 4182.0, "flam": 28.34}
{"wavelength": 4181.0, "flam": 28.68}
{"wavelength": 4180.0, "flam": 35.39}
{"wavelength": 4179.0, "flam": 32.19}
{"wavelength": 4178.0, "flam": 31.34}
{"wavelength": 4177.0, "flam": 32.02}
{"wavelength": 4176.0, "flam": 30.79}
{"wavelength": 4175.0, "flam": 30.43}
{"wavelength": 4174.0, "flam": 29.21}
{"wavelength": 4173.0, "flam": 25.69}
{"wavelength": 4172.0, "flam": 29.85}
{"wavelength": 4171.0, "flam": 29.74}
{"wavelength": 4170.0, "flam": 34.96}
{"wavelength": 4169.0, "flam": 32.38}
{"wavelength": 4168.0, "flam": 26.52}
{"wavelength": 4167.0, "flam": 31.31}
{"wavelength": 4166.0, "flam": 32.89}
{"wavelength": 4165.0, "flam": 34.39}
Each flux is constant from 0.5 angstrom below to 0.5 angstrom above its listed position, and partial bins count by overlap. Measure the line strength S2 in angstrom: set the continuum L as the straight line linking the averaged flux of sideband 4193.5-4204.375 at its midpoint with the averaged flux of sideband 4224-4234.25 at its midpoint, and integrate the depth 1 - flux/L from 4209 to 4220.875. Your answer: -2.0 angstrom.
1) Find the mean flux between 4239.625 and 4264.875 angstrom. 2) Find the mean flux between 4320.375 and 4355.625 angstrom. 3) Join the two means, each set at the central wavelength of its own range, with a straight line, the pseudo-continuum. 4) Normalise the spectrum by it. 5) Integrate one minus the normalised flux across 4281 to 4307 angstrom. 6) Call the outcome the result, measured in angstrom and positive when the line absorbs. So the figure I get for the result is 4.2 angstrom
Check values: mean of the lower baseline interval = 29.4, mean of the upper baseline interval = 30.5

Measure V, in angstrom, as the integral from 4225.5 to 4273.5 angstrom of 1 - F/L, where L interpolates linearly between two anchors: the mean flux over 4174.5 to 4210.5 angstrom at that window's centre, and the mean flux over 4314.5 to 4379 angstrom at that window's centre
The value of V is 3.3 angstrom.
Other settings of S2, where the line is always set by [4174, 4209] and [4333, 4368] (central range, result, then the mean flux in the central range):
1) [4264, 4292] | 2.8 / 28.2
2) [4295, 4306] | 3.1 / 22.7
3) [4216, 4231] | 0.8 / 28.9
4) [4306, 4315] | 3.0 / 21.2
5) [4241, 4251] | 0.4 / 29.7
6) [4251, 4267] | 0.7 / 29.6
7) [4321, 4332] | 1.0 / 29.2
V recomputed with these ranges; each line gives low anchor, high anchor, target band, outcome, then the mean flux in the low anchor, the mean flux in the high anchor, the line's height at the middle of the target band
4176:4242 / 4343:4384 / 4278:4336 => 8.41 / 30.2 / 32.9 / 31.9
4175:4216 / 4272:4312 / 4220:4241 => -0.37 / 30.7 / 25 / 28.6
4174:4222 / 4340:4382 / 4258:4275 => 2.09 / 30.8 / 32.7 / 31.6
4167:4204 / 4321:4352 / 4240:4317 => 8.15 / 29.9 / 30.5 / 30.3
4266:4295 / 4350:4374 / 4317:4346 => 1.22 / 27.7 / 33.6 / 31.4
